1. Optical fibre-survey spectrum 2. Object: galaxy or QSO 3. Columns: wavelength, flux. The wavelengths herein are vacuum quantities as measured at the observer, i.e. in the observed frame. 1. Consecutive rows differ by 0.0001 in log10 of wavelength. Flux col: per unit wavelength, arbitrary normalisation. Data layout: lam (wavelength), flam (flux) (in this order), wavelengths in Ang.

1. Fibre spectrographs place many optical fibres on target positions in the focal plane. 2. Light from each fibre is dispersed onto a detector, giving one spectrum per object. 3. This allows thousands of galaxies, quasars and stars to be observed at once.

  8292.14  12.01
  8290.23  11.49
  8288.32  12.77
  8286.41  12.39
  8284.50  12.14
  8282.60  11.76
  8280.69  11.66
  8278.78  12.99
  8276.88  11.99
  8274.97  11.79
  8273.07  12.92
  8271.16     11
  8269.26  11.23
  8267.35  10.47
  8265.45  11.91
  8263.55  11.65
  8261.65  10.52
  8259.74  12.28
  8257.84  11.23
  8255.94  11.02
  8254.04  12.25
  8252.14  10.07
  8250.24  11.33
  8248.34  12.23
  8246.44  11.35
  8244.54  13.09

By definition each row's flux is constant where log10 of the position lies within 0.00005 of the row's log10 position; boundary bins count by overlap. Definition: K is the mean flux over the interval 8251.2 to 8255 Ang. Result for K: 11.2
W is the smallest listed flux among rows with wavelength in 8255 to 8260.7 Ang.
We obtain 11.02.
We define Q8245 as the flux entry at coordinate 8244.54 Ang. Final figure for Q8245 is 13.09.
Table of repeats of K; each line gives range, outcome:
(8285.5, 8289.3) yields 12.6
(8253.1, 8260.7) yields 11.7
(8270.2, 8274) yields 11.9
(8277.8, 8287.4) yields 12.2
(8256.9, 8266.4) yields 11.5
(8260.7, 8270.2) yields 11.2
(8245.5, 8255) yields 11.4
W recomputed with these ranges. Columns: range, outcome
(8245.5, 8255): 10.07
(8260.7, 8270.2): 10.47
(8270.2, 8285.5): 11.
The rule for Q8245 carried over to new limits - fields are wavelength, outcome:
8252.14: 10.07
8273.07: 12.92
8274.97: 11.79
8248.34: 12.23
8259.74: 12.28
